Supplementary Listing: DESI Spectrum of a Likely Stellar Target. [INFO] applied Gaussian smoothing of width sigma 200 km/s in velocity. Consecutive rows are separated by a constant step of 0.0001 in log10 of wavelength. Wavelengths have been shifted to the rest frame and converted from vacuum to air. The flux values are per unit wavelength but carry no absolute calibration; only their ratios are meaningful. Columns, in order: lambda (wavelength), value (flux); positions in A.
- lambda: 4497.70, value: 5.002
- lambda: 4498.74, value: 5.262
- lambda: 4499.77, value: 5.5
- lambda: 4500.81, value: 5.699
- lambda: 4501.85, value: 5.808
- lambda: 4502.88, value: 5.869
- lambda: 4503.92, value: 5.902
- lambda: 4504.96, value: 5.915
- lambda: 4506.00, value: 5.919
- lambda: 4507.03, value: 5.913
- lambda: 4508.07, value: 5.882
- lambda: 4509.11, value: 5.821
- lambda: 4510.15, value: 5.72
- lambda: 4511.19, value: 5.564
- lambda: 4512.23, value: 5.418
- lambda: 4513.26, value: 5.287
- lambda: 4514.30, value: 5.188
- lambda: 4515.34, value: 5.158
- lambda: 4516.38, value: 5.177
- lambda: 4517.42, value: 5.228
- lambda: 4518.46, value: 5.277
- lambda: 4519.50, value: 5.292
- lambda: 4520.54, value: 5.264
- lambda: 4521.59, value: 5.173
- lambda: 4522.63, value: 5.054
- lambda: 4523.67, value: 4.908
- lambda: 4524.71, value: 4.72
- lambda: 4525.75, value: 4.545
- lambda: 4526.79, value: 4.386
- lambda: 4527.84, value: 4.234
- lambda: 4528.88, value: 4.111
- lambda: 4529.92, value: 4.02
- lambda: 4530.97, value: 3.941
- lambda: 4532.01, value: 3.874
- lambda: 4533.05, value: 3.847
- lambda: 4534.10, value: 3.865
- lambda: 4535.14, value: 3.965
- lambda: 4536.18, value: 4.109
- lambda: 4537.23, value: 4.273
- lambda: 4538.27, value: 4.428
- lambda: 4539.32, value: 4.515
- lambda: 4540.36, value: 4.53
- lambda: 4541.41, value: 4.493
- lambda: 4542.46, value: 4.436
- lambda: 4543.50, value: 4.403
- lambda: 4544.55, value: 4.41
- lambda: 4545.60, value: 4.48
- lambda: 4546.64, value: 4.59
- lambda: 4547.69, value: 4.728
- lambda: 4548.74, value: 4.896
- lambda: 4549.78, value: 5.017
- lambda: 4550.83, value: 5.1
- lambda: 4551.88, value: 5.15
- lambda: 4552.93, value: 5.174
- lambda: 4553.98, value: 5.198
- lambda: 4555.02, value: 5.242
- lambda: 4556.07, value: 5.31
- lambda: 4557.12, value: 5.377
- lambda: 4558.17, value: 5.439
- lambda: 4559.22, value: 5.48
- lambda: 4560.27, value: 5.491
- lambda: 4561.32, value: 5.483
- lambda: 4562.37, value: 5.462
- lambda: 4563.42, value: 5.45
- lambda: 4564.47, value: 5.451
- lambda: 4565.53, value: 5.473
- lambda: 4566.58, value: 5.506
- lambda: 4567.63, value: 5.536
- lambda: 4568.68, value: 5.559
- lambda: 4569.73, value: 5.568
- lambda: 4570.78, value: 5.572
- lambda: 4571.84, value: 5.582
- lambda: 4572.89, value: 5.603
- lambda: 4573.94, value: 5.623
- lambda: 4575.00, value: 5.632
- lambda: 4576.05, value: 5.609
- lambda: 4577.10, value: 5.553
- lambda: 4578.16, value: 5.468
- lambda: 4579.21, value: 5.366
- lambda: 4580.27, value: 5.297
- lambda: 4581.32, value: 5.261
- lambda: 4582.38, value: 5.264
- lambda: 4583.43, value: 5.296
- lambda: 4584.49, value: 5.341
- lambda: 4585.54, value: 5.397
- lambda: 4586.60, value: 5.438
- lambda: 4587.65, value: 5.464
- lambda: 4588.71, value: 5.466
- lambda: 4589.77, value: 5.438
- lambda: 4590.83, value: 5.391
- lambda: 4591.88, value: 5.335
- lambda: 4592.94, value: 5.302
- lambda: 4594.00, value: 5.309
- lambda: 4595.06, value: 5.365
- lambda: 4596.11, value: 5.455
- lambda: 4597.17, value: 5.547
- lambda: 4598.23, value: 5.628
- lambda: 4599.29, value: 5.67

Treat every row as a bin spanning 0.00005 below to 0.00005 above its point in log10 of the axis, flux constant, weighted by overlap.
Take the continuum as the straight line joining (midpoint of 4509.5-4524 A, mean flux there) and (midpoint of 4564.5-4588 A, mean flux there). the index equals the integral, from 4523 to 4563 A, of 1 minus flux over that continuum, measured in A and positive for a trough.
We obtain 5.11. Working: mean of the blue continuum 5.27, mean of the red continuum 5.47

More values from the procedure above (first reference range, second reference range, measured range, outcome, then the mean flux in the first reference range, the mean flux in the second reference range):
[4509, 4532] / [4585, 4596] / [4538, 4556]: 1.2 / 4.94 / 5.4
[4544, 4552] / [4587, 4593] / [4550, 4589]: -2.5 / 4.78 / 5.41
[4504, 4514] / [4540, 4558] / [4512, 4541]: 3.9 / 5.71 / 4.87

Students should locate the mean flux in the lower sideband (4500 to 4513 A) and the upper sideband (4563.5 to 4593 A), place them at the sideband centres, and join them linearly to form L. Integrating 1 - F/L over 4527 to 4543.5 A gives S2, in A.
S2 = 4.3 A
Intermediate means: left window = 5.77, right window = 5.46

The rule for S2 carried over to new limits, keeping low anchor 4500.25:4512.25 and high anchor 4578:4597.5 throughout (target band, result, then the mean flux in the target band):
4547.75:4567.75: 0.8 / 5.31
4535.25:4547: 2.5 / 4.41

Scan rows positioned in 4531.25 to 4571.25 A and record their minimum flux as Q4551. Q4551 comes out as 3.847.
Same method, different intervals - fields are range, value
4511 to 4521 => 5.158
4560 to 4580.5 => 5.297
